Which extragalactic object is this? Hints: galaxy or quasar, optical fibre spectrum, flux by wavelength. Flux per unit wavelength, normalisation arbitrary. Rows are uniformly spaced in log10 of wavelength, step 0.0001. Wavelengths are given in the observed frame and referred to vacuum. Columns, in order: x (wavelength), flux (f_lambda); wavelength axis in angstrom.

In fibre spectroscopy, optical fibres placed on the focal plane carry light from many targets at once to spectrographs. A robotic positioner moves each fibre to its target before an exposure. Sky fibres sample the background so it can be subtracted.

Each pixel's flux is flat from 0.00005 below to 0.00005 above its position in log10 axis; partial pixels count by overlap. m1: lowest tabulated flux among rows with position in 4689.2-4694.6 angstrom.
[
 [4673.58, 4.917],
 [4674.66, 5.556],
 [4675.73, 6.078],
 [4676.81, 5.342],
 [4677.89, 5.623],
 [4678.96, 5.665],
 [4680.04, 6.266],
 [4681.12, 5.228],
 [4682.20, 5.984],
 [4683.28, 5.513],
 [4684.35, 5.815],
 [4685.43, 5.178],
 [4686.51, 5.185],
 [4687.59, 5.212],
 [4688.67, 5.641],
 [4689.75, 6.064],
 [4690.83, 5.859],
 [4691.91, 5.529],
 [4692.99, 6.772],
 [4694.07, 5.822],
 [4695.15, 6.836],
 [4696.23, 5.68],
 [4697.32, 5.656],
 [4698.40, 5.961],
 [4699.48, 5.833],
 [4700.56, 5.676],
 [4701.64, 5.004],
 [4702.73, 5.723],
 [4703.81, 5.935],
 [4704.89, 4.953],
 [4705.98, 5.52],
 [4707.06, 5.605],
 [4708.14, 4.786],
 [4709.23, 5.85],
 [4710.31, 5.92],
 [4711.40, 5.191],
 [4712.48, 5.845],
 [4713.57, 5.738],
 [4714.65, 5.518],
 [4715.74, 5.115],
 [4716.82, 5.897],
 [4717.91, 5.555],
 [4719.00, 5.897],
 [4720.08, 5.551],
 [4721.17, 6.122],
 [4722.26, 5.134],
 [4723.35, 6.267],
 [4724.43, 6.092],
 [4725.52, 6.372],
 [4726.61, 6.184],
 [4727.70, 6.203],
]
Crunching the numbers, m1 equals 5.529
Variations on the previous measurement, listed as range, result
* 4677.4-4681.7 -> 5.228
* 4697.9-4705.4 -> 4.953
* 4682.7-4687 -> 5.178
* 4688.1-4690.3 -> 5.641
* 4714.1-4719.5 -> 5.115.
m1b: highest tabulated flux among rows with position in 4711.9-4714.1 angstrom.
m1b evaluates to 5.845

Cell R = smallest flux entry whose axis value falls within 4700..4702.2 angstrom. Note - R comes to 5.004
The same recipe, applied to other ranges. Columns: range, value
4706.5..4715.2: 4.786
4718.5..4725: 5.134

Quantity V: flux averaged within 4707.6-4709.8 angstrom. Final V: 5.33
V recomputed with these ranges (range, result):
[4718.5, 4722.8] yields 5.68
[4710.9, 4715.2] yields 5.58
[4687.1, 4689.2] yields 5.43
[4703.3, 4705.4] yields 5.45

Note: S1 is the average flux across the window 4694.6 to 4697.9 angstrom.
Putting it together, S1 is 6.05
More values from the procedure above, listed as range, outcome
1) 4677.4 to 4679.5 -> 5.66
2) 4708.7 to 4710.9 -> 5.87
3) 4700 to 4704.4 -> 5.58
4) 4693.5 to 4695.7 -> 6.34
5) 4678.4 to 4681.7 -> 5.72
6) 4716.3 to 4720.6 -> 5.72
